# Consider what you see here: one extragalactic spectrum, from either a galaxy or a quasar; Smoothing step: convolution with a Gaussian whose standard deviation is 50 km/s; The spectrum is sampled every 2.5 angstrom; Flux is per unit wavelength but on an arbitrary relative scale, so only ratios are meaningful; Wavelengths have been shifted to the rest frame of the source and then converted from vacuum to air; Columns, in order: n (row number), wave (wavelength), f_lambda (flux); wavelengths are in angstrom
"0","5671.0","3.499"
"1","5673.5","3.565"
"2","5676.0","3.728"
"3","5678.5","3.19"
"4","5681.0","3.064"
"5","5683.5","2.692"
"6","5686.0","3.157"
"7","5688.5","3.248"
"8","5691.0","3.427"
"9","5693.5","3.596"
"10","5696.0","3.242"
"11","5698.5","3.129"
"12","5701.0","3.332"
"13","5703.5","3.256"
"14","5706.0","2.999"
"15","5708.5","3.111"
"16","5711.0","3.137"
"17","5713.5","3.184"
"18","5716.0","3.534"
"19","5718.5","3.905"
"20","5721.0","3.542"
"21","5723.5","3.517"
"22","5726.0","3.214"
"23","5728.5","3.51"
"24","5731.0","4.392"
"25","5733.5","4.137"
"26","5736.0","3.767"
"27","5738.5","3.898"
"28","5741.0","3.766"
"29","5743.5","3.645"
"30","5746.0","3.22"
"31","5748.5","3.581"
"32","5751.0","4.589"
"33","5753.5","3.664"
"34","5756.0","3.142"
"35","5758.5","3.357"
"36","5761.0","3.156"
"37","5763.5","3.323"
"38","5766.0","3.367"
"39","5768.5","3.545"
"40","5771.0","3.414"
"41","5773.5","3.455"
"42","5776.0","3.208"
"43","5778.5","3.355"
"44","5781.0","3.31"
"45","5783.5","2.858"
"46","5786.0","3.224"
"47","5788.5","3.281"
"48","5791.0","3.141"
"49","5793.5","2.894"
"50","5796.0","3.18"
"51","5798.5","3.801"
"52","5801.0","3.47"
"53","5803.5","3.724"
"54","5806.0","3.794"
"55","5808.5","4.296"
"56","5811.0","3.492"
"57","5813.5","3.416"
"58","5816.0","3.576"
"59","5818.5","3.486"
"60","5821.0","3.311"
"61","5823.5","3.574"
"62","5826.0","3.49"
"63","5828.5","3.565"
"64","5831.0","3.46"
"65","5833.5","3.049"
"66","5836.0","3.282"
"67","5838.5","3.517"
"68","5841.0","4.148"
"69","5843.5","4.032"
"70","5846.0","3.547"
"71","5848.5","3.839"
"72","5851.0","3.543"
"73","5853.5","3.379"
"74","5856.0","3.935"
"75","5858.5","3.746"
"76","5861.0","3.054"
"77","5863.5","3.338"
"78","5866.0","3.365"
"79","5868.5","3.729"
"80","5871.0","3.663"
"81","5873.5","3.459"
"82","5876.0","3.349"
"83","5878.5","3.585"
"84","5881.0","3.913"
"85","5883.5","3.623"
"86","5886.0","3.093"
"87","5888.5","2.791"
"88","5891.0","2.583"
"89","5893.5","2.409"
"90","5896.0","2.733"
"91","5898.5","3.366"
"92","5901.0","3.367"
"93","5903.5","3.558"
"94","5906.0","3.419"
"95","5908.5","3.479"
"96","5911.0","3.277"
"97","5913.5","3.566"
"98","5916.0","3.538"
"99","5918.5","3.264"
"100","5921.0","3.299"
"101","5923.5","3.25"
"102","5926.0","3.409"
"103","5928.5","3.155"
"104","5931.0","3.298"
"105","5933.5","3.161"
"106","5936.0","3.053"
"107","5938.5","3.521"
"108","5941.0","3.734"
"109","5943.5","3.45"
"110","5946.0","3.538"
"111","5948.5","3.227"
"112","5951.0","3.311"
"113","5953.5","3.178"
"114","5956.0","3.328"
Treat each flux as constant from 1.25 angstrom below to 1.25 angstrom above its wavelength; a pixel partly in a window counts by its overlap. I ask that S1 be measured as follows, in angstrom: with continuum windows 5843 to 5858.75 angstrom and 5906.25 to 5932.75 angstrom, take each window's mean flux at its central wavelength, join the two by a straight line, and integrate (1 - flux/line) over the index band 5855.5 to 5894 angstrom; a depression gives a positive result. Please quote 2.4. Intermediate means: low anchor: 3.7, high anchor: 3.35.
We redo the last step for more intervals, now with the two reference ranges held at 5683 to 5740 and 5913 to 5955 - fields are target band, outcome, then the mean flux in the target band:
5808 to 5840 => -0.9 angstrom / 3.49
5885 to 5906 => 2.2 angstrom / 3.01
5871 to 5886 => -0.8 angstrom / 3.55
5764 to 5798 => 1.5 angstrom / 3.26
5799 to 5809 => -1.1 angstrom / 3.78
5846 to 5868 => -1.0 angstrom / 3.53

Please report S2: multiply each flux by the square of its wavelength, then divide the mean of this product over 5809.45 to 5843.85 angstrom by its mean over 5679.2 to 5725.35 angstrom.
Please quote 1.12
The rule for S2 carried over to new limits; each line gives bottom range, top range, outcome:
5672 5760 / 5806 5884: 1.08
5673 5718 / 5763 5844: 1.10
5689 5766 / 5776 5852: 1.02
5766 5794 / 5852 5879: 1.11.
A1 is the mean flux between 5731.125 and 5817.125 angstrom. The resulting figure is 3.51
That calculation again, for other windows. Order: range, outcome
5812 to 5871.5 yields 3.54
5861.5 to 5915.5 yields 3.32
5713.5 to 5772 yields 3.61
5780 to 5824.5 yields 3.43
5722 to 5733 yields 3.69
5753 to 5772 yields 3.36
